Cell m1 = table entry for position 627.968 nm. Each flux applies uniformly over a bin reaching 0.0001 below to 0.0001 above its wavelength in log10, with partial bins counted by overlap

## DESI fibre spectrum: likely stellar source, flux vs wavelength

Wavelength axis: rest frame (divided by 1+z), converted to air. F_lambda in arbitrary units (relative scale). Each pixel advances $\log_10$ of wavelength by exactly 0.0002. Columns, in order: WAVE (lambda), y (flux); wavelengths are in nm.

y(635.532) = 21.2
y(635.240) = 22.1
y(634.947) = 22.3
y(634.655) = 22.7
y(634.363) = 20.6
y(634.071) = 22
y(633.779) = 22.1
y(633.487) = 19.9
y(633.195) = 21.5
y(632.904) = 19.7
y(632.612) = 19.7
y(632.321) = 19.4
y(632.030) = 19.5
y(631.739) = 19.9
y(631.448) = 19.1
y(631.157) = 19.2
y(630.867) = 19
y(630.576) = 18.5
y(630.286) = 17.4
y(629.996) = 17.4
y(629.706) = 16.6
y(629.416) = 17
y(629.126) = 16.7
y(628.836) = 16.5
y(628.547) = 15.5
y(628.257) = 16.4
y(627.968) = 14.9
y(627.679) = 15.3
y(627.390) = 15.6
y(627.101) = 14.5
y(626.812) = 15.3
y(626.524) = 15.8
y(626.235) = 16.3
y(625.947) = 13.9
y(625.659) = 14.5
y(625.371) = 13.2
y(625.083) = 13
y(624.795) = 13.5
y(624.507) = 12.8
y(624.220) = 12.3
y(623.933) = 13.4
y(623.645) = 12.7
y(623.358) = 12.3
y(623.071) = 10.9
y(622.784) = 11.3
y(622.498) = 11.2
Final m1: 14.9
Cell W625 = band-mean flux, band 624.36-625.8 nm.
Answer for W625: 13.4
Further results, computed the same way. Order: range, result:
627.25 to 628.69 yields 15.5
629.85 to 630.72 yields 17.8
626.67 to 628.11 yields 15.1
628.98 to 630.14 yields 16.9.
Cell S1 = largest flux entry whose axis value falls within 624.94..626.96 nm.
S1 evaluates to 16.3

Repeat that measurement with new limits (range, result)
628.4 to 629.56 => 17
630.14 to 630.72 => 18.5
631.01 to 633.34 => 21.5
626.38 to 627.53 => 15.8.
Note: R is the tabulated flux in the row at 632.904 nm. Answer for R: 19.7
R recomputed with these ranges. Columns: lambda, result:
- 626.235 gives 16.3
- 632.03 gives 19.5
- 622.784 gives 11.3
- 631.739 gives 19.9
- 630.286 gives 17.4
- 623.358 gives 12.3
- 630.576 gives 18.5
